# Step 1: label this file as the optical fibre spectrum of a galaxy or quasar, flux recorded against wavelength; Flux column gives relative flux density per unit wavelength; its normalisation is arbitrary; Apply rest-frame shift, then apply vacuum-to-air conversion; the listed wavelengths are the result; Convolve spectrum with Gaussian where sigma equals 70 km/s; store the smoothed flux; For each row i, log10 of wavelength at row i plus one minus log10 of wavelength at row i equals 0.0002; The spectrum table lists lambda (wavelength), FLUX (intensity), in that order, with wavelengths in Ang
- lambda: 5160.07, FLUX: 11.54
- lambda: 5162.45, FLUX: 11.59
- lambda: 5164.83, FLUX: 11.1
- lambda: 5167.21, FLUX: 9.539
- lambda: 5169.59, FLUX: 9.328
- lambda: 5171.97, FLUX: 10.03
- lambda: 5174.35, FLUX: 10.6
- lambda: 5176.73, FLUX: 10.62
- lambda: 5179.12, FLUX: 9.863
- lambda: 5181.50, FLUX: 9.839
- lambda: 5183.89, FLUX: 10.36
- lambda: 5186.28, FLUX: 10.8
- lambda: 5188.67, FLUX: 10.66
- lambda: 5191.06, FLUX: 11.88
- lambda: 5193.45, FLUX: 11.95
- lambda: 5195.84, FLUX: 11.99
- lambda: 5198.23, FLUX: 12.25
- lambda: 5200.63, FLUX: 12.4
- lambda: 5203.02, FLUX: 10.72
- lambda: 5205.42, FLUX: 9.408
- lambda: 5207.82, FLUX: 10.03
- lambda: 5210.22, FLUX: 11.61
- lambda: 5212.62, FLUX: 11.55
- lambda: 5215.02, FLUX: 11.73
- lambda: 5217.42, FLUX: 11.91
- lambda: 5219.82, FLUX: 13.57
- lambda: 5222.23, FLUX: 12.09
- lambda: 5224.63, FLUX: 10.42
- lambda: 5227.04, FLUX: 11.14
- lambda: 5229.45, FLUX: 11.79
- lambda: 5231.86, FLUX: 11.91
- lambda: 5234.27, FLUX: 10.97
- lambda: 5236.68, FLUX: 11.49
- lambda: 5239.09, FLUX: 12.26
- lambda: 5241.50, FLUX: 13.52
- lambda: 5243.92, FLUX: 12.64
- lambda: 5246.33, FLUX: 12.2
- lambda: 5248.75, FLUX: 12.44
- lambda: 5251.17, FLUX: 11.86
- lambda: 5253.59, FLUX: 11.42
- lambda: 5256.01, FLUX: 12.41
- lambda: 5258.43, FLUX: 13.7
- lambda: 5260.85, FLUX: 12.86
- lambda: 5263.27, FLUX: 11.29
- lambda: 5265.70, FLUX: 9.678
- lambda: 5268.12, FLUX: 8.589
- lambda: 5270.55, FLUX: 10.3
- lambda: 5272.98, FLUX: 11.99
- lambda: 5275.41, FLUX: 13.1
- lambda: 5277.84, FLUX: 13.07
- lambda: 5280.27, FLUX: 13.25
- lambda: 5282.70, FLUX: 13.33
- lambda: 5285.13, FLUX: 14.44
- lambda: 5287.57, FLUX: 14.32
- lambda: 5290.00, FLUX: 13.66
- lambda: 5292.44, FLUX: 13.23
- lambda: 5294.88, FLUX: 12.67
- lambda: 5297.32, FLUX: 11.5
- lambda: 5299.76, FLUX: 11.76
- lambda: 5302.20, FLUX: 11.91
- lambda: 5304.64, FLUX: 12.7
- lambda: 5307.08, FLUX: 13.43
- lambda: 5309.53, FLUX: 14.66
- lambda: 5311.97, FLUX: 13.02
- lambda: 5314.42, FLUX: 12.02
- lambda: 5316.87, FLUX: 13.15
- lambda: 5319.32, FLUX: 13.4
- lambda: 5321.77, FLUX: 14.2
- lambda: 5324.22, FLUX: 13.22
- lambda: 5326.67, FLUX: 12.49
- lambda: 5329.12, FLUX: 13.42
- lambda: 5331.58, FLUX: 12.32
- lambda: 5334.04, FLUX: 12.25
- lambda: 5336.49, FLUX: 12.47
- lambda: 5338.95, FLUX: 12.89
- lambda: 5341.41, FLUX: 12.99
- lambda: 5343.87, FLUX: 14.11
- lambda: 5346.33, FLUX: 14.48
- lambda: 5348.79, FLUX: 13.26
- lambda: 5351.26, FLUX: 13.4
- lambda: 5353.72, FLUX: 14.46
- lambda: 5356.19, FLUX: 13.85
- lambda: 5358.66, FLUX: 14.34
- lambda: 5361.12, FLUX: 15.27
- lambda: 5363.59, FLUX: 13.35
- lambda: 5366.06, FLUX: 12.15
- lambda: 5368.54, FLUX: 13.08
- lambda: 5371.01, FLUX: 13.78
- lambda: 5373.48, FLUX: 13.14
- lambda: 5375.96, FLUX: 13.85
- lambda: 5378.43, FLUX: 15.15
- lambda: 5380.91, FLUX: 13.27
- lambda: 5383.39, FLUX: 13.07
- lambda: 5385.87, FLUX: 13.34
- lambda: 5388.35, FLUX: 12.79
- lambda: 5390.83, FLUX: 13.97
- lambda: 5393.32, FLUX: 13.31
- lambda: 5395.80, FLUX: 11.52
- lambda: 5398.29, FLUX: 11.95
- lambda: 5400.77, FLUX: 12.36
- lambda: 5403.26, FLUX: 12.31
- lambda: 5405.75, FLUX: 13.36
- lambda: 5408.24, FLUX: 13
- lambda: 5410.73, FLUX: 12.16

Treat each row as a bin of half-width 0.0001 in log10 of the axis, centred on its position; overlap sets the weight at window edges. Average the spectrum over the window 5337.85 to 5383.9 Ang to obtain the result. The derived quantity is 13.7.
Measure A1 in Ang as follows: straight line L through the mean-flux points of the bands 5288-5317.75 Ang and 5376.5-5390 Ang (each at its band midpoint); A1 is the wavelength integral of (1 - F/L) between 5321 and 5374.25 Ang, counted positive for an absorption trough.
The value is -0.6 Ang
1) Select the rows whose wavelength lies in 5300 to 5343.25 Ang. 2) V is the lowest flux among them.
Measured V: 11.91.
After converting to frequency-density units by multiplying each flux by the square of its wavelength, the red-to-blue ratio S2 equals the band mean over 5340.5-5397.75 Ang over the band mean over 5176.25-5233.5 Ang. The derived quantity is 1.3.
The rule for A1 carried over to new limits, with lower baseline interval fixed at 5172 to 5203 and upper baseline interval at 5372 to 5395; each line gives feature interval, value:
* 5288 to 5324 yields -1.3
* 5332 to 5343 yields 0.2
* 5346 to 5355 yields -0.5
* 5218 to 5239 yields -0.3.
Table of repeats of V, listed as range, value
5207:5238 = 10.03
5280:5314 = 11.5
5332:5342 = 12.25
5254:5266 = 9.678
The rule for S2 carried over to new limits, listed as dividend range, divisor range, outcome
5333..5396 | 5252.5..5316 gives 1.11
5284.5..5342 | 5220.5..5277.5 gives 1.13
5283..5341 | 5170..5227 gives 1.22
